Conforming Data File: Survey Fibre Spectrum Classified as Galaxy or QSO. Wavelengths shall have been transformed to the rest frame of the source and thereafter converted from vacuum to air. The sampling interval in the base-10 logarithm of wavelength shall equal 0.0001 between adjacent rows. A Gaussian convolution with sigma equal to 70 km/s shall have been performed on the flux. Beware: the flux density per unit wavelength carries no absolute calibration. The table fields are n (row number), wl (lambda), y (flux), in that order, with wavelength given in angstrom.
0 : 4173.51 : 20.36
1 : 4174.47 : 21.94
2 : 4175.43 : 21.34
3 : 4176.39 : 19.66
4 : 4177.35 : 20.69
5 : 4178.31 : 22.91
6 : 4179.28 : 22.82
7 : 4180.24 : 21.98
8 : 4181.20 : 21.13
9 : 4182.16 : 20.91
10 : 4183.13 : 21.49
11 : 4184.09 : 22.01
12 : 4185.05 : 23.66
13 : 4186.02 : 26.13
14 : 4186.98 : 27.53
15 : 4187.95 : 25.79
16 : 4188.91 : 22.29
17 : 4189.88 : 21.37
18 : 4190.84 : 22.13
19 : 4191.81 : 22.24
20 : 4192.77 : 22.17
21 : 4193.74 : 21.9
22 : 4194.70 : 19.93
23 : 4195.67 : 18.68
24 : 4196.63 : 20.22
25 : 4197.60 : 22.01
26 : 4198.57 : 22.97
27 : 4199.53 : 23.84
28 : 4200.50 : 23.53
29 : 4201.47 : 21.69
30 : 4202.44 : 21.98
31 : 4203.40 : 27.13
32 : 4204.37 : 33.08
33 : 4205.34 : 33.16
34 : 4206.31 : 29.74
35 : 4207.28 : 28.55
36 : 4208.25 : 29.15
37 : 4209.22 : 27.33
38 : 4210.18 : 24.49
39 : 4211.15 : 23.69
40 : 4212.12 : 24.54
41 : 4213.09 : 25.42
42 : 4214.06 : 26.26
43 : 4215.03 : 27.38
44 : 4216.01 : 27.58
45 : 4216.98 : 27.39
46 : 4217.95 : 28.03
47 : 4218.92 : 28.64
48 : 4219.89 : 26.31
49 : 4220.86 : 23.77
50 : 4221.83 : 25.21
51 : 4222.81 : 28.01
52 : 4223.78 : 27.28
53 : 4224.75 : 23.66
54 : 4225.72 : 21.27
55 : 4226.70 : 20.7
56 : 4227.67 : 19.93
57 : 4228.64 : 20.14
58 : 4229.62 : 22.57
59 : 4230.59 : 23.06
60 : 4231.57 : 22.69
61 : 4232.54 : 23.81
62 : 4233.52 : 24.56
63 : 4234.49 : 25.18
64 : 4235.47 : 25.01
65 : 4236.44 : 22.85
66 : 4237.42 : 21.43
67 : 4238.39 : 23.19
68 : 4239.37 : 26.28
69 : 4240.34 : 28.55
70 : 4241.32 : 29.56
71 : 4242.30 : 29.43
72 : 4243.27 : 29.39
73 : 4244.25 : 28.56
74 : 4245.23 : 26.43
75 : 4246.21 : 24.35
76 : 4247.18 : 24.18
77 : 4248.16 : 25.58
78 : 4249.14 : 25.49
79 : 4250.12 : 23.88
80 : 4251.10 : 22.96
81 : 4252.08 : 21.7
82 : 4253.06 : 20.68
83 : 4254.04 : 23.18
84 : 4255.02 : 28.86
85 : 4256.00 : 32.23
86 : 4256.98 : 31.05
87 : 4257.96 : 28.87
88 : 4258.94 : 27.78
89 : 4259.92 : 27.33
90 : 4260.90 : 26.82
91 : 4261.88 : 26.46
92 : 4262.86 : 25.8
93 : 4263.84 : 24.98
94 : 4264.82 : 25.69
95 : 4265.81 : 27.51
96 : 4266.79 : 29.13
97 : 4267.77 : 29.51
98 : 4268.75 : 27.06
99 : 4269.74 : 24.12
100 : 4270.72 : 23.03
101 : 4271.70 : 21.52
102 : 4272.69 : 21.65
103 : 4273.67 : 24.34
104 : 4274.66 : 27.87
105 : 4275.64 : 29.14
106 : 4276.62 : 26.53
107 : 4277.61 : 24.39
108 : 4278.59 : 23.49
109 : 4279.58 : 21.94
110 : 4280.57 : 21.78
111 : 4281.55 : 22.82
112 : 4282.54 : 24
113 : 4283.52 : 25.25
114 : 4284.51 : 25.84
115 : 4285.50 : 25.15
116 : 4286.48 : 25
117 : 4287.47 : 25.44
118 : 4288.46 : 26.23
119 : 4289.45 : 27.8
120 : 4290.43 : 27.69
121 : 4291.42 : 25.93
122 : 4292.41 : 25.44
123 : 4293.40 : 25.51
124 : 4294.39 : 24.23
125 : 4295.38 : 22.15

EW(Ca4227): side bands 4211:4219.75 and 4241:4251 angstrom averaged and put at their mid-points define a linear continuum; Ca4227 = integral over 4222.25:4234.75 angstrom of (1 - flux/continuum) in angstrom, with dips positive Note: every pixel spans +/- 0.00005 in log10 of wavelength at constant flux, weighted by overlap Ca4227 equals 1.6 angstrom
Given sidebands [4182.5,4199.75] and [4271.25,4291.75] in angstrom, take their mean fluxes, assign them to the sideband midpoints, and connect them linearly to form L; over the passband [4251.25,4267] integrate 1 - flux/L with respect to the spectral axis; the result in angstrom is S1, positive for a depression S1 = -1.5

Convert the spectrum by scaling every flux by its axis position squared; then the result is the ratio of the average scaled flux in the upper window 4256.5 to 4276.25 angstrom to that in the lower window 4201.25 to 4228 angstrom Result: 1.04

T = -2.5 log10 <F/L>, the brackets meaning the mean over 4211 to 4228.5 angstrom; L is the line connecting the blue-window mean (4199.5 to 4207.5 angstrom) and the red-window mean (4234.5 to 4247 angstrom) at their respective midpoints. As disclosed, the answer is 0.06 mag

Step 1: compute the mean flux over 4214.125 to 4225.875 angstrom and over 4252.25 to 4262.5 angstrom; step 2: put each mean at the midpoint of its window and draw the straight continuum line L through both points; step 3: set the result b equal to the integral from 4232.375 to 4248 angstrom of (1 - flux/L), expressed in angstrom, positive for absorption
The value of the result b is 0.6 angstrom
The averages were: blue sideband 26.4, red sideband 27.1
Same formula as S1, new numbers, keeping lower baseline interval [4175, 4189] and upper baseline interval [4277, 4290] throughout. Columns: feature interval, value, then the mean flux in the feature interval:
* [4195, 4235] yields -2.8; 25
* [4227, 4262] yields -2.2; 25.4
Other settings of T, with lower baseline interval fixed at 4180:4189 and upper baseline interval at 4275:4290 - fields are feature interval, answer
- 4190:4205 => 0.030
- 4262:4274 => -0.027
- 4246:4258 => -0.043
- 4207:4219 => -0.123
